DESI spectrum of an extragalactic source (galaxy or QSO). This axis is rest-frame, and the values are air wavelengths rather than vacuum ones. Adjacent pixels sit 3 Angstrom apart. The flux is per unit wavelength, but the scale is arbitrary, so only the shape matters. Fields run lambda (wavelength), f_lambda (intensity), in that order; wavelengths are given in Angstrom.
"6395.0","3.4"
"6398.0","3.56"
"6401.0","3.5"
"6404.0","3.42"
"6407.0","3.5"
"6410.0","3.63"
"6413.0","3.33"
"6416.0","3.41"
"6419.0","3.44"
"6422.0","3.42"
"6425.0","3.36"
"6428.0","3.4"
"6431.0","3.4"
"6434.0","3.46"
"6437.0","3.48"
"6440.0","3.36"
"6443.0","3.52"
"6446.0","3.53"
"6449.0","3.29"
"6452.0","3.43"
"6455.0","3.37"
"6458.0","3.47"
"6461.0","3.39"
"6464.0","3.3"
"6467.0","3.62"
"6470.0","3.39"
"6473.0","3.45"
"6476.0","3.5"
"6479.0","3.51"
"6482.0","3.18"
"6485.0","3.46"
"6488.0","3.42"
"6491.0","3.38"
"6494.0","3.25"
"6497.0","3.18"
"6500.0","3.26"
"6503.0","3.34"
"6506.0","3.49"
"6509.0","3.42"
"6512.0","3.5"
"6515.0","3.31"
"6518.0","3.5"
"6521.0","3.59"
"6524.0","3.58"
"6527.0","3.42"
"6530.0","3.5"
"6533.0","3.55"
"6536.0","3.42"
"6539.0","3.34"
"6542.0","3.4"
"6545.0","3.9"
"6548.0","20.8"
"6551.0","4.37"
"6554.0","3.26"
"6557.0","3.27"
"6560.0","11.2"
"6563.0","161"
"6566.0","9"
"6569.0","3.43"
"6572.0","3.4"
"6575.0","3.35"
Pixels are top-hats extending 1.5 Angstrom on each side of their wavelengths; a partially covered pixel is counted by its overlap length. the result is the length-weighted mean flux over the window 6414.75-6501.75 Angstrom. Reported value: 3.4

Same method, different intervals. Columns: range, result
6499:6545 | 3.46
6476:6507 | 3.35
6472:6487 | 3.42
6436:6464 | 3.42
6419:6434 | 3.41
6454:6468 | 3.43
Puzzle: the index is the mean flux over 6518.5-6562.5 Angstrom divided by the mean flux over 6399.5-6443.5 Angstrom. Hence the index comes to 2.6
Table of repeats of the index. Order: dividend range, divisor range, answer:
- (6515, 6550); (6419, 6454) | 1.46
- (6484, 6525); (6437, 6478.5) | 0.99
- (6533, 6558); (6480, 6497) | 1.69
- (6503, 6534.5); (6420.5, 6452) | 1.02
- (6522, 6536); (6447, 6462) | 1.03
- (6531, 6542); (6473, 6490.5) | 1.01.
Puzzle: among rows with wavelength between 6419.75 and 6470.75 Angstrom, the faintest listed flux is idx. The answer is 3.29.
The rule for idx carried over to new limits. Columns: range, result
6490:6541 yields 3.18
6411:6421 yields 3.33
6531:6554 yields 3.26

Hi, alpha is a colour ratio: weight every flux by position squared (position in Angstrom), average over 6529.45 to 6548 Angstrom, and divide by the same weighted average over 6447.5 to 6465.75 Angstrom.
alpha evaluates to 1.49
